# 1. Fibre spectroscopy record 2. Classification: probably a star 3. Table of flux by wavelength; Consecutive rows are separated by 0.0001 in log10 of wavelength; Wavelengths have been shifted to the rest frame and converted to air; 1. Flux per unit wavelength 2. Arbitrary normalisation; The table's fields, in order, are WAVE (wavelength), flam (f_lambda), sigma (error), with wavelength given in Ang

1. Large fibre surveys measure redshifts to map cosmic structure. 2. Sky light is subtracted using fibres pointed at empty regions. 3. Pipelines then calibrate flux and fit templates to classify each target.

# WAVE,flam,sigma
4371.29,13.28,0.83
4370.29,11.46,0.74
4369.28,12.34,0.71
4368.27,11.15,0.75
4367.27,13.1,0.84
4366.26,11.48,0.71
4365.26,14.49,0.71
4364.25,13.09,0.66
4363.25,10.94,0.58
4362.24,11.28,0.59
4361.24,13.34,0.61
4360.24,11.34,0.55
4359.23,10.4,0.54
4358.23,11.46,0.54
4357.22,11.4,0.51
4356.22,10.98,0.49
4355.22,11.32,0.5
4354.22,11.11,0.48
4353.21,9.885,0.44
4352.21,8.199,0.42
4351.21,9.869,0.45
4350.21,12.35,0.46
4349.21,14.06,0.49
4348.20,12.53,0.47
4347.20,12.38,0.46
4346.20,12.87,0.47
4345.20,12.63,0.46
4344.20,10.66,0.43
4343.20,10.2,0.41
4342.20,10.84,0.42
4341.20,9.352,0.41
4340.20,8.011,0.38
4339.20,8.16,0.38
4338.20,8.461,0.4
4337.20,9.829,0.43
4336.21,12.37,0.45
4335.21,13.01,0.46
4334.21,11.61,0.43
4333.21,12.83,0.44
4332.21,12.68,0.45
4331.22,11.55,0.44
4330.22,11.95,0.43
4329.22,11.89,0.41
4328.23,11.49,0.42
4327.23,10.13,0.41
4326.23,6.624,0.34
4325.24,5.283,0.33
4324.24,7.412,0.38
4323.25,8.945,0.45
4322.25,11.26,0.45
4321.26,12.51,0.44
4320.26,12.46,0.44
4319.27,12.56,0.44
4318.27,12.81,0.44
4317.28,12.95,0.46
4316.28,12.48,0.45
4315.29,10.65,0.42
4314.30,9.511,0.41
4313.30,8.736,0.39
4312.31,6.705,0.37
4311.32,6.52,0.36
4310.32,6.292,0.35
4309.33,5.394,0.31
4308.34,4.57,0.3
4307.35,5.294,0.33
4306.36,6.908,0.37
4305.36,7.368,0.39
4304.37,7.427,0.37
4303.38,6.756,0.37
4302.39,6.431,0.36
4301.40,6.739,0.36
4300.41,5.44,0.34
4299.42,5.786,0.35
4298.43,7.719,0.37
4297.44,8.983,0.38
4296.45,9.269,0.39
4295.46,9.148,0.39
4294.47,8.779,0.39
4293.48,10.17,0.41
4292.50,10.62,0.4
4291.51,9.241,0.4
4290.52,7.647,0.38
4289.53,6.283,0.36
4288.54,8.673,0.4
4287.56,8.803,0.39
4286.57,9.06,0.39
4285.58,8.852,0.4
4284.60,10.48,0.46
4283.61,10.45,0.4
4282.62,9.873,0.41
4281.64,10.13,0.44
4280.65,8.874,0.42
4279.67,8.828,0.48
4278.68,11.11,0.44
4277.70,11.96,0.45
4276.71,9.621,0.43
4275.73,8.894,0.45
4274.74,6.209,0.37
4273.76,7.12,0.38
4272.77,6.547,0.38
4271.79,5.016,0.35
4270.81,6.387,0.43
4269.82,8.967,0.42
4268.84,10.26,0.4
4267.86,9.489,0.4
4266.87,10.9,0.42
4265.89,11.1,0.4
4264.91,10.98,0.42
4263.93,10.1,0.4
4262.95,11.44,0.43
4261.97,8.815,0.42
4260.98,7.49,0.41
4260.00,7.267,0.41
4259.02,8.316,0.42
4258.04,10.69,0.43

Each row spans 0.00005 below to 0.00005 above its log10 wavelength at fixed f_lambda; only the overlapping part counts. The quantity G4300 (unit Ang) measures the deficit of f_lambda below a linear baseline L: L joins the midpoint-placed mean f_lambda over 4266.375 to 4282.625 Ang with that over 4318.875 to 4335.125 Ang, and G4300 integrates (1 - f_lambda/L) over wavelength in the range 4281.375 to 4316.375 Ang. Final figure 5.7 Ang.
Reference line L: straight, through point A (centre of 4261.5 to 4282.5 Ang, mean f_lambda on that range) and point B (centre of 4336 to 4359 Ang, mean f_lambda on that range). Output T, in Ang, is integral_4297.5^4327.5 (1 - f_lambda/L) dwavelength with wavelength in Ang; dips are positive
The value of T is 5.2 Ang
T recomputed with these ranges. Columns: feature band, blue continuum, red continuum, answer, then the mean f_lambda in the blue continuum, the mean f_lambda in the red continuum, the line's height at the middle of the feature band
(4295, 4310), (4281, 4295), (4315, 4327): 4.4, 9.21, 10.5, 9.77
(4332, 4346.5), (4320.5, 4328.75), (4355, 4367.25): -0.7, 9.32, 11.9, 10.3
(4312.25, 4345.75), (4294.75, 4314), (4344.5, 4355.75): -4.6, 6.96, 11.5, 9.43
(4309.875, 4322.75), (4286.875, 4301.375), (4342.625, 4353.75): -1.1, 8.28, 11.4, 9.57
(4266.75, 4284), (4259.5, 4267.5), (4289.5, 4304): 0.4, 9.75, 7.98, 9.12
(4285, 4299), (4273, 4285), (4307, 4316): -0.5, 9.39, 7.24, 8.53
